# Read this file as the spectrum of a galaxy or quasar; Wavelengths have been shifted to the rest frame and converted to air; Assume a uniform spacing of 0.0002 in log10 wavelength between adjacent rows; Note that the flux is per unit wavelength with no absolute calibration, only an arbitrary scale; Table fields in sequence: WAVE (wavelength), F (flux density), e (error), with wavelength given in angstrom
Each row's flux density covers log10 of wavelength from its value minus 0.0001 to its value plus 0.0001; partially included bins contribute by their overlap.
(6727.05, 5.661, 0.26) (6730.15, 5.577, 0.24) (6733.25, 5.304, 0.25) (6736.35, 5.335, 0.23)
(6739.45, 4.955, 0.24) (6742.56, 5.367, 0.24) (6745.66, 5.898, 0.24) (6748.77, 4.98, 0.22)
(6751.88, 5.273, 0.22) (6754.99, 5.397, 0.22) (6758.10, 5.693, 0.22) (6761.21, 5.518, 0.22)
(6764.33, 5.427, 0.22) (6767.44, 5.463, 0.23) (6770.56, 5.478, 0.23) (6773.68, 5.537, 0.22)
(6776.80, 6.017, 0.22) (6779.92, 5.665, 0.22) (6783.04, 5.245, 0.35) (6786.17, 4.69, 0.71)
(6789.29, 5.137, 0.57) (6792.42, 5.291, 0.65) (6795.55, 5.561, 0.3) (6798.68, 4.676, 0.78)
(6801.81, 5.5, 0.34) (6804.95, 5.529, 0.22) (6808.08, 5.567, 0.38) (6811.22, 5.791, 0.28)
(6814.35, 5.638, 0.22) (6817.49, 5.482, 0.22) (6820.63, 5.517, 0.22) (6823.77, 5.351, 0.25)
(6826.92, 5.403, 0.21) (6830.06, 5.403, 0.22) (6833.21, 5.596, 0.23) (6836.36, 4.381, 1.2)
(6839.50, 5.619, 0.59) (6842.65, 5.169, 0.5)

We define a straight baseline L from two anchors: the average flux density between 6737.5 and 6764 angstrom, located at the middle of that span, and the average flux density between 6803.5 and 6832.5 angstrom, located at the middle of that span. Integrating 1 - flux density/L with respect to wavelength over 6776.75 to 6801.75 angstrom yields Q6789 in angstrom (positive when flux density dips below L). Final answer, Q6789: 1.0 angstrom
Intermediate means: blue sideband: 5.39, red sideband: 5.52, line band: 5.25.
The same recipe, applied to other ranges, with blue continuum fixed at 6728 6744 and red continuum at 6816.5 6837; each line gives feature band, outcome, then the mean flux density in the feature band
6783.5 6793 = 0.5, 5.04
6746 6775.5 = -0.7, 5.44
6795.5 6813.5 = -0.3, 5.44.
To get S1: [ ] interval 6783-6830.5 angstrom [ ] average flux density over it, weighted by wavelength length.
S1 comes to 5.36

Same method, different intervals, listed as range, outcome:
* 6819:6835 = 5.44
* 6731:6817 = 5.41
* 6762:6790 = 5.42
